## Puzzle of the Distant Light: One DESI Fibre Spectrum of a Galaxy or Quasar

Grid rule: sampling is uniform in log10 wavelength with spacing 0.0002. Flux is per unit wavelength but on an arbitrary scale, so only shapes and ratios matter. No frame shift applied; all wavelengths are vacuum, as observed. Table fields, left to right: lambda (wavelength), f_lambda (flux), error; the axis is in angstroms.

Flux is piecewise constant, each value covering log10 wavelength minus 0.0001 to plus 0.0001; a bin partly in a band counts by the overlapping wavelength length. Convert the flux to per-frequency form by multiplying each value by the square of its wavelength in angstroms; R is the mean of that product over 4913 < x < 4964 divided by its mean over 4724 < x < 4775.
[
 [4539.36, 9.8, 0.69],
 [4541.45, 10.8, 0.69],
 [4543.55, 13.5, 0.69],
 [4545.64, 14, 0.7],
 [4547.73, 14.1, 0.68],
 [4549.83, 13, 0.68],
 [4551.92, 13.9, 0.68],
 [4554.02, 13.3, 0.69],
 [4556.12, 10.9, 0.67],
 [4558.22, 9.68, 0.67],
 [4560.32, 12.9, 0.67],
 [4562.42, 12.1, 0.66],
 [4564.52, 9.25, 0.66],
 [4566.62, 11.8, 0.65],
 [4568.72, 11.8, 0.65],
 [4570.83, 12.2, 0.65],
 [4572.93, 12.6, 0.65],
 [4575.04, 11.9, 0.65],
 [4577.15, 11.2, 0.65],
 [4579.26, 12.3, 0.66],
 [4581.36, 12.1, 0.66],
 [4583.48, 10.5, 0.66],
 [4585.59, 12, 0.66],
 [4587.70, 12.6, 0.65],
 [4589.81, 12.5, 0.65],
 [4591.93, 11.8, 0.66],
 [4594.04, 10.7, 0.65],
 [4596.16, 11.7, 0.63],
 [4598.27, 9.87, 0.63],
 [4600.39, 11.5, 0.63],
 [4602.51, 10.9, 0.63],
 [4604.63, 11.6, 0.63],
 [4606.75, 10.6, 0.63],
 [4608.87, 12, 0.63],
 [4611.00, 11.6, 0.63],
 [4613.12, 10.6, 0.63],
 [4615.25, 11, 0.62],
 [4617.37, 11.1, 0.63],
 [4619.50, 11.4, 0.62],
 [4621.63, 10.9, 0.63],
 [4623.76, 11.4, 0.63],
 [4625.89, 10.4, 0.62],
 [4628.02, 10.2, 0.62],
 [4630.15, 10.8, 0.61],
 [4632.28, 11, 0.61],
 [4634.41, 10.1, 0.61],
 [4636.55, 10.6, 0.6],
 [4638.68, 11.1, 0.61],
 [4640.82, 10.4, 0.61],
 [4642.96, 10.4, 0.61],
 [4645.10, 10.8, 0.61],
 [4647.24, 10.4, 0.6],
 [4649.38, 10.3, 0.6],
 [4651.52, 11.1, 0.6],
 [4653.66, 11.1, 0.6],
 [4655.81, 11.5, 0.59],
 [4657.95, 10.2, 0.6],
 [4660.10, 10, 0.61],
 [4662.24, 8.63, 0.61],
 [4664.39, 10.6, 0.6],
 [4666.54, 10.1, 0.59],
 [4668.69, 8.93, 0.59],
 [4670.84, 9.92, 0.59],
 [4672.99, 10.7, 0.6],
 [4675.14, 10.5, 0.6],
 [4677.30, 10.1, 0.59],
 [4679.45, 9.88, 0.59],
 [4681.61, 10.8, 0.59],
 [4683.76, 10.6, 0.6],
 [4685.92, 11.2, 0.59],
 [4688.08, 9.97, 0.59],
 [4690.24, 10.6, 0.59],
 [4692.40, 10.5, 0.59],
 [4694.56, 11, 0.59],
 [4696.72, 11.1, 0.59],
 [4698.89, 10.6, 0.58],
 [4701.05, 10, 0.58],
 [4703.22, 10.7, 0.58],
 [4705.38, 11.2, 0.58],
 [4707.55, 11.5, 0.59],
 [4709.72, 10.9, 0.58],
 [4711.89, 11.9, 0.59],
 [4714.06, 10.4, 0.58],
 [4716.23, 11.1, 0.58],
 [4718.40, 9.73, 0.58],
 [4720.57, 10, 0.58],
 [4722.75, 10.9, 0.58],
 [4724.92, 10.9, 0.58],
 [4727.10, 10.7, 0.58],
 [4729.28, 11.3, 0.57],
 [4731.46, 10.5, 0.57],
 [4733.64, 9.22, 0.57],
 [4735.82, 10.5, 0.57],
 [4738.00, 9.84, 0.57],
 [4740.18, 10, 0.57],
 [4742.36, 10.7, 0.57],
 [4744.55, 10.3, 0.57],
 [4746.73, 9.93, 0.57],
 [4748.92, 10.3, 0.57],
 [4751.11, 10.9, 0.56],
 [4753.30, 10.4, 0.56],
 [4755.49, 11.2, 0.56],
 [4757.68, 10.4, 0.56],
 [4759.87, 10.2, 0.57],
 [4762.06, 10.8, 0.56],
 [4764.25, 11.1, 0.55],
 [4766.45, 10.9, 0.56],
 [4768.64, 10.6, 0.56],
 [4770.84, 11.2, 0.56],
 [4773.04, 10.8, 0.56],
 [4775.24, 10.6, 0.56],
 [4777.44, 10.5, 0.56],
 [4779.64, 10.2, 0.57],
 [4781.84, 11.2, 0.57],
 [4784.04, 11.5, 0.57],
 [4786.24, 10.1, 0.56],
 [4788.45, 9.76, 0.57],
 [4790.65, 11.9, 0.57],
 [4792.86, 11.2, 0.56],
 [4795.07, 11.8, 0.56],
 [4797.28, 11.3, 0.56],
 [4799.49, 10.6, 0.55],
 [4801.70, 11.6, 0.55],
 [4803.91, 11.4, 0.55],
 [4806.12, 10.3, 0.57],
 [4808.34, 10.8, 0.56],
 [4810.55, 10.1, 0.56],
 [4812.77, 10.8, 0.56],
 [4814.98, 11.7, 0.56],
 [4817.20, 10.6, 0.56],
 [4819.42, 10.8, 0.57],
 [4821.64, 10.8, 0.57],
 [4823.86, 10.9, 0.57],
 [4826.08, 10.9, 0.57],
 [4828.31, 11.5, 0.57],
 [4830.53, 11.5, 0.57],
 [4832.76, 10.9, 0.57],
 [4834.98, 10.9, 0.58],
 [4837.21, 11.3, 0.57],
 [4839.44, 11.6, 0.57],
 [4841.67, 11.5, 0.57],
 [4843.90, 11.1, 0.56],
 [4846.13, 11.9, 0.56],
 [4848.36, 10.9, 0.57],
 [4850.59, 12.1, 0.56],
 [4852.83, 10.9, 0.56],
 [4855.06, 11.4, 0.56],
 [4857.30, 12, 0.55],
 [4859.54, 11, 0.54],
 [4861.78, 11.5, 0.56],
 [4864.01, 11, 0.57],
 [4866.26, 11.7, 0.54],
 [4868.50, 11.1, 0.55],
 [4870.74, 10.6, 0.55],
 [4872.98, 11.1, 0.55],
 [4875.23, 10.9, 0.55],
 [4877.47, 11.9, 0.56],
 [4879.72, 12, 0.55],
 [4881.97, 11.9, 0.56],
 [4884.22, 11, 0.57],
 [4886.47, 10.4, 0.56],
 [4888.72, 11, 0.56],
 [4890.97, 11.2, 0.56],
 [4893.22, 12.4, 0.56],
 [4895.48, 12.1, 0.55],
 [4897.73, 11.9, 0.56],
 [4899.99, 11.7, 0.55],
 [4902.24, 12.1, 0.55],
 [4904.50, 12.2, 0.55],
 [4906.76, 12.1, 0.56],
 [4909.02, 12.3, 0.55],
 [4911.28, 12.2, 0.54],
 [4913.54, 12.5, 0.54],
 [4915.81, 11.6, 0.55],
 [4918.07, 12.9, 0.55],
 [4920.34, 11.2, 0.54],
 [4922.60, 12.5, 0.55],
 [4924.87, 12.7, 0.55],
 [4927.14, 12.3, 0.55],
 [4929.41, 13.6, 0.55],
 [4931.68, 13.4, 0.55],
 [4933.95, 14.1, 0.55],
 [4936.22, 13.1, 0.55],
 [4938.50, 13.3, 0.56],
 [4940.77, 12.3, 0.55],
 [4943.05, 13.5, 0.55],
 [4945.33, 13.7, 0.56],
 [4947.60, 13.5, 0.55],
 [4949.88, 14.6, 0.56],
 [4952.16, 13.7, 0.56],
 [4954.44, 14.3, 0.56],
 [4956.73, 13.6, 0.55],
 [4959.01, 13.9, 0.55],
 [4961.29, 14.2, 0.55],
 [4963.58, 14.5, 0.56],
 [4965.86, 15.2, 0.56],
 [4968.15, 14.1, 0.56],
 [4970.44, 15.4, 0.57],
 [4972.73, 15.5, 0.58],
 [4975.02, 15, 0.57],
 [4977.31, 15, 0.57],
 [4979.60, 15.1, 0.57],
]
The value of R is 1.36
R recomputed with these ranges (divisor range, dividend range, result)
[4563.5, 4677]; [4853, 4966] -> 1.28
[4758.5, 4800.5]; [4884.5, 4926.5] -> 1.16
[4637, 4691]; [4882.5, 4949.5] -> 1.33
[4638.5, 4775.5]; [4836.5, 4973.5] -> 1.28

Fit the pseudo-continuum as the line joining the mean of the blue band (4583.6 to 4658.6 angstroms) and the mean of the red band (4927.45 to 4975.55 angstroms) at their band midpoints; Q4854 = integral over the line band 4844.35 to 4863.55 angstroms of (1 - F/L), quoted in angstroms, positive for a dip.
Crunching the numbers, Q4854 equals 2.5 angstroms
